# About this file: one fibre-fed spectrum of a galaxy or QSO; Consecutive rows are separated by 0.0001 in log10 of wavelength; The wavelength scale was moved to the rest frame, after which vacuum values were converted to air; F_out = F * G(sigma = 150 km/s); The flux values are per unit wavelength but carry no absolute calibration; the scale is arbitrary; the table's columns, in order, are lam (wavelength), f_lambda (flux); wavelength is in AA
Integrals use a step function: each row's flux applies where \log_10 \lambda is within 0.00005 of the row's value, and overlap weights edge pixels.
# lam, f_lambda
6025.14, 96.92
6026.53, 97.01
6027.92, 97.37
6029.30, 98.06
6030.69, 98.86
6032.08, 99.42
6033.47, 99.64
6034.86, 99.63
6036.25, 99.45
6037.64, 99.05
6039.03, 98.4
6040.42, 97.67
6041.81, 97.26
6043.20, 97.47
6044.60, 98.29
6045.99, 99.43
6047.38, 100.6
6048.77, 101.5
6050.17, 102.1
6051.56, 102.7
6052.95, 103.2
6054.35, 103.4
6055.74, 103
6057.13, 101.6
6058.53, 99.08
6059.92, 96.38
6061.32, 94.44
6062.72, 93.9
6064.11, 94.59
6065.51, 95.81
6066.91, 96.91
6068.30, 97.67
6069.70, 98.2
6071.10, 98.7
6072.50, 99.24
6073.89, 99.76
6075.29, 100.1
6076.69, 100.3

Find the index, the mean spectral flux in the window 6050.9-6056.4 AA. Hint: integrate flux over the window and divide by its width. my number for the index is 103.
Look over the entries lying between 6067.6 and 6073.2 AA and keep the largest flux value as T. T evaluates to 99.24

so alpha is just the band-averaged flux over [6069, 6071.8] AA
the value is 98.3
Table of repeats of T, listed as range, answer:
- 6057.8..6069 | 99.08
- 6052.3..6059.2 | 103.4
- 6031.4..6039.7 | 99.64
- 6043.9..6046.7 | 99.43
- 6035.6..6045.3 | 99.45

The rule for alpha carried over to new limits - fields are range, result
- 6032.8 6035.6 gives 99.6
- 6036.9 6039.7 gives 98.8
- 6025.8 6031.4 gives 97.8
